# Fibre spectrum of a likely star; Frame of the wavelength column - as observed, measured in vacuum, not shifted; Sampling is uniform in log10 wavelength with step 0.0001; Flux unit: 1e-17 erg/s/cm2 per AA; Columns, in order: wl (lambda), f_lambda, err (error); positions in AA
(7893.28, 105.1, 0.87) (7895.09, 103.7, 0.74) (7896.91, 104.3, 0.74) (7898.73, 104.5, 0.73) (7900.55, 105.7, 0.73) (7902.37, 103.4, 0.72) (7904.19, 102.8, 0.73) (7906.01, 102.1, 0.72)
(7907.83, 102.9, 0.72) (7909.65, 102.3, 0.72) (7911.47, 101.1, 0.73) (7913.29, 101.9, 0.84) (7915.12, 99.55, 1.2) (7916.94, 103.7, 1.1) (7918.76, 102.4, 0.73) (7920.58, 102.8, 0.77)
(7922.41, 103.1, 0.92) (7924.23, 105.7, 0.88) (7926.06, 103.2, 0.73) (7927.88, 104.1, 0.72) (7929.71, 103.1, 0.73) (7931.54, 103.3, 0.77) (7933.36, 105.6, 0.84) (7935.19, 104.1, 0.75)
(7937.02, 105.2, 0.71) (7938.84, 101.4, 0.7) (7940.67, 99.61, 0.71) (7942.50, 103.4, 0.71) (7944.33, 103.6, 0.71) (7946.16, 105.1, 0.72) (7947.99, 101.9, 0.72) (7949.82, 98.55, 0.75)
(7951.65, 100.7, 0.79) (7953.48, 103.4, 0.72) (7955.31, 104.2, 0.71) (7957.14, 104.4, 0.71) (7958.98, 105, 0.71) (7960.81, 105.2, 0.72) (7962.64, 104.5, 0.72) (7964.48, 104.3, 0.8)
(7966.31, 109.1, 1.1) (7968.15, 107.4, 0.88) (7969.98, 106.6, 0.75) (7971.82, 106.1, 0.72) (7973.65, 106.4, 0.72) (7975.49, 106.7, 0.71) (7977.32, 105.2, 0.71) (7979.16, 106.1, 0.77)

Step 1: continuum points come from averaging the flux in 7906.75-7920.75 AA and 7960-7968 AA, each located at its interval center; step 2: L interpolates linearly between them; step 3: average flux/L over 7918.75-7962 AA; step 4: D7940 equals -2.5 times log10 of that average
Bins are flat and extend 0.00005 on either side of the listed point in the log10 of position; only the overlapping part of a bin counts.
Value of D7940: 0.01 mag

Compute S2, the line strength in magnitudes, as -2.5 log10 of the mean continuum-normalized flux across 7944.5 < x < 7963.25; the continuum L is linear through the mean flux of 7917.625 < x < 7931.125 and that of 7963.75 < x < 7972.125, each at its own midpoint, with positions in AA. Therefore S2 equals 0.02 mag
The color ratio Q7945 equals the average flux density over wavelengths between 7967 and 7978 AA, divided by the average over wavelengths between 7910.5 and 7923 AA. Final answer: 1.04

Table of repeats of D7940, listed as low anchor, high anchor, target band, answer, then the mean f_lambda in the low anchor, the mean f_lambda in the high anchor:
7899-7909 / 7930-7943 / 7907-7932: 0.01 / 103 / 103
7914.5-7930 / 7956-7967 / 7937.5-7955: 0.02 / 103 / 105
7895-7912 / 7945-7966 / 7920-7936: 0.00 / 103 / 104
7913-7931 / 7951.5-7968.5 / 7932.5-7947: 0.00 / 103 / 105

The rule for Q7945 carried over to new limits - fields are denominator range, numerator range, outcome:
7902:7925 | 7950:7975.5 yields 1.02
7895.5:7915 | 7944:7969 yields 1.01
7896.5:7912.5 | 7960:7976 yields 1.03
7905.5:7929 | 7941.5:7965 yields 1.01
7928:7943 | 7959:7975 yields 1.03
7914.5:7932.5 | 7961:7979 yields 1.03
